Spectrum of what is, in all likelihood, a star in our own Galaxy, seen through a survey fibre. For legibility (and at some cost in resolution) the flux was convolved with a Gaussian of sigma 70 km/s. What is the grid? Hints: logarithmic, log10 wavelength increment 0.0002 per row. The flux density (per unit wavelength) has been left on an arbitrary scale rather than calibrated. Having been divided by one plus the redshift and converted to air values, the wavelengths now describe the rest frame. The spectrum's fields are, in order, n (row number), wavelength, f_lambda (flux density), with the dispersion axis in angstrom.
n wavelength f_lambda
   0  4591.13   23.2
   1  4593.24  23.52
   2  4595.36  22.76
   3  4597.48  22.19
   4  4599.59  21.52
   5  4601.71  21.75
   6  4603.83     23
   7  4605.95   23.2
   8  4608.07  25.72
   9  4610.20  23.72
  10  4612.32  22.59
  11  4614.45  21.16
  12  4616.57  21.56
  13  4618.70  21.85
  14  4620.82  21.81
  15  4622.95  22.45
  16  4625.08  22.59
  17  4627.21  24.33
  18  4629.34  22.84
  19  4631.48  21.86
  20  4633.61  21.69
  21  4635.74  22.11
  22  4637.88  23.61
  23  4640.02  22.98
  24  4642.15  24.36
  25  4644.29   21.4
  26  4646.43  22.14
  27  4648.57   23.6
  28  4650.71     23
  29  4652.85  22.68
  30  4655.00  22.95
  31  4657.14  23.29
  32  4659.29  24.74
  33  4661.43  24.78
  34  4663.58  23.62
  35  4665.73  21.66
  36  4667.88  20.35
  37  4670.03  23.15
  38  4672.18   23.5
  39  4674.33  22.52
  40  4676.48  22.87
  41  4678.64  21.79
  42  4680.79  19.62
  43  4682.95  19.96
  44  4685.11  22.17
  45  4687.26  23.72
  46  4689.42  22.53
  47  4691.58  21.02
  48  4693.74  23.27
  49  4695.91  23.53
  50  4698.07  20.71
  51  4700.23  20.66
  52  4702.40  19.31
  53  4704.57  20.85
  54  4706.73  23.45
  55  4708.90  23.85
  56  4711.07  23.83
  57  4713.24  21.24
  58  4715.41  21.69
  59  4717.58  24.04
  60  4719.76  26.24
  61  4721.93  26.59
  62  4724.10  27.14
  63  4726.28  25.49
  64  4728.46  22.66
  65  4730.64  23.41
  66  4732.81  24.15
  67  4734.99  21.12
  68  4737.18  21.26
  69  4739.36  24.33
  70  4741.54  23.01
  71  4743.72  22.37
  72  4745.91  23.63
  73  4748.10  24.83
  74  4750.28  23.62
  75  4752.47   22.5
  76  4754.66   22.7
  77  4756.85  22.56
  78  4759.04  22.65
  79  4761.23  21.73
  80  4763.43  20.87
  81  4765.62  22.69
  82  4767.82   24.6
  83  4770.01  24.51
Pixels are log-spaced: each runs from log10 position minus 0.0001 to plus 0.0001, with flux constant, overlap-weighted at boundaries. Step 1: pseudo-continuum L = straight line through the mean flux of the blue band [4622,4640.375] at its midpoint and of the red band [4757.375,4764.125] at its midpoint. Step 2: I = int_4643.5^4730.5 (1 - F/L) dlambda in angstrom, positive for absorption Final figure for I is -1.8 angstrom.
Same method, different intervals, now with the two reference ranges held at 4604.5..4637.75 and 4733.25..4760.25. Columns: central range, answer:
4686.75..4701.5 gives 0.4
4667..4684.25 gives 0.8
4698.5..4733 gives -0.8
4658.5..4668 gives -0.2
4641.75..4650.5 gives 0.0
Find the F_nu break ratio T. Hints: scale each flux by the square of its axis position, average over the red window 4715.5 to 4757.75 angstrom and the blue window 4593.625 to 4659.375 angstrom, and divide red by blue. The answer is 1.09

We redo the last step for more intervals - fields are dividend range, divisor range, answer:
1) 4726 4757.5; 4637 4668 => 1.04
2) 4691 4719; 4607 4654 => 1.01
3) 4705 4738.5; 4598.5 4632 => 1.10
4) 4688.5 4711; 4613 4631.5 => 1.02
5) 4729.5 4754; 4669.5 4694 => 1.07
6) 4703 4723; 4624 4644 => 1.06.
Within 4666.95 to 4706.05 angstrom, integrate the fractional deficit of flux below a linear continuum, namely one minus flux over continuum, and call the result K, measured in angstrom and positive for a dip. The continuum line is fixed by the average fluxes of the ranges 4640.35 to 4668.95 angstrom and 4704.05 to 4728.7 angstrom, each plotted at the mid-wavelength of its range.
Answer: 2.9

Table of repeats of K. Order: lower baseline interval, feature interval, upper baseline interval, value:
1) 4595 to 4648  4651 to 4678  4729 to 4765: -0.4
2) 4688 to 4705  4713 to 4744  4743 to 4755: -1.5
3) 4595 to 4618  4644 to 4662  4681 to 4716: -0.8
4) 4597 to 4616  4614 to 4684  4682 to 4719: -0.1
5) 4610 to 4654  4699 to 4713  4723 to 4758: 0.7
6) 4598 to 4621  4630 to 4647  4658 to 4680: 0.1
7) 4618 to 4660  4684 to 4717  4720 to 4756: 1.7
